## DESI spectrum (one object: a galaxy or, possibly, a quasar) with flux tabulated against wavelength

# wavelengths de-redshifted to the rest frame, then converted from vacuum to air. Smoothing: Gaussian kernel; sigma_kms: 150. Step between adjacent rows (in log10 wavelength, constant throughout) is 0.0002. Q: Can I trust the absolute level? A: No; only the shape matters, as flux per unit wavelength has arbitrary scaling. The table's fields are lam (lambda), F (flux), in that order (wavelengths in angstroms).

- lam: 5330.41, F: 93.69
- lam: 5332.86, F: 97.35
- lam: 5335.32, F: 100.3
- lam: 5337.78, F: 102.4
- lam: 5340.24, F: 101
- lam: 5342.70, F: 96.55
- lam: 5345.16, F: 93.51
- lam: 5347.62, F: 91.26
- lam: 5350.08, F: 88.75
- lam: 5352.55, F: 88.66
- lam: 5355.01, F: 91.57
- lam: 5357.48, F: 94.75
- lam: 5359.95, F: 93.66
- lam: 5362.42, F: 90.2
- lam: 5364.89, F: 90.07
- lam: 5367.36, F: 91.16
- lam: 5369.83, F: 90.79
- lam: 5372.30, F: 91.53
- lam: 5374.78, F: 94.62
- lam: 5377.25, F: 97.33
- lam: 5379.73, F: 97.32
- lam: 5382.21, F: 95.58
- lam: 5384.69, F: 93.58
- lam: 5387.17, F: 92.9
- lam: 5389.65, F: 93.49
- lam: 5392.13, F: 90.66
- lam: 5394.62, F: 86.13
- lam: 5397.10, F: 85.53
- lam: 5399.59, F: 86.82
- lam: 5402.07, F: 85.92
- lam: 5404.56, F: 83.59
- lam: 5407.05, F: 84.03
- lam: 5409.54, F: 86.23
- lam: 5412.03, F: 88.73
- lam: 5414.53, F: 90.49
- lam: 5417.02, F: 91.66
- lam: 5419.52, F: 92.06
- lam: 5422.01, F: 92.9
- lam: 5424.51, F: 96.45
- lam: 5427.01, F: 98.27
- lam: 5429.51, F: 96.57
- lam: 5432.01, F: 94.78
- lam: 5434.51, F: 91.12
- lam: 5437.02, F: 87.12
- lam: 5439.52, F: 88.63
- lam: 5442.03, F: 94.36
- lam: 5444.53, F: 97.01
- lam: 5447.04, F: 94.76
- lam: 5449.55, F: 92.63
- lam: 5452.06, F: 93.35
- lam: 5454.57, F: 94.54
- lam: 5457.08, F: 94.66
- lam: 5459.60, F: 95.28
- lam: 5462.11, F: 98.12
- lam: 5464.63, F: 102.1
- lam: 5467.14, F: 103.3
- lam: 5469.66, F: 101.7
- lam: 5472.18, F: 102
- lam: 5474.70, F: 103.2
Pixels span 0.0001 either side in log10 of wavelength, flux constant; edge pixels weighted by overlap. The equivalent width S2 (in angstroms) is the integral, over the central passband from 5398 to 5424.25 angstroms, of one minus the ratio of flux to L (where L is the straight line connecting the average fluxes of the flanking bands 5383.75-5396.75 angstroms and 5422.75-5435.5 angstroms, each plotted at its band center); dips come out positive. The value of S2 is 1.36 angstroms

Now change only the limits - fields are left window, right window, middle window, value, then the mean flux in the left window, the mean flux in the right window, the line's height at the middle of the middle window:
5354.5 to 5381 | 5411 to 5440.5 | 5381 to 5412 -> 1.35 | 93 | 92.4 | 92.7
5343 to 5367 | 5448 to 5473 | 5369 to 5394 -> -0.14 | 91.6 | 97.7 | 93.1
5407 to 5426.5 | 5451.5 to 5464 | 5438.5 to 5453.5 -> 0.12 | 91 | 95.6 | 94.3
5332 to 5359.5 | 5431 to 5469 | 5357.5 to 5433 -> 2.77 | 95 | 94.9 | 95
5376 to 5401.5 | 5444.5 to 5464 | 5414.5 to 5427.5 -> -0.03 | 91.8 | 95.1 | 93.4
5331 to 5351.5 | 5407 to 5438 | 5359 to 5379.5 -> 0.45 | 96.2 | 91.9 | 94.7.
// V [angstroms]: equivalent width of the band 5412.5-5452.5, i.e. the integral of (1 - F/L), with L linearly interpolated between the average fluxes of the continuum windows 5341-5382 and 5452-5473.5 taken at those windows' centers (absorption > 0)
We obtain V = 1.5 angstroms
